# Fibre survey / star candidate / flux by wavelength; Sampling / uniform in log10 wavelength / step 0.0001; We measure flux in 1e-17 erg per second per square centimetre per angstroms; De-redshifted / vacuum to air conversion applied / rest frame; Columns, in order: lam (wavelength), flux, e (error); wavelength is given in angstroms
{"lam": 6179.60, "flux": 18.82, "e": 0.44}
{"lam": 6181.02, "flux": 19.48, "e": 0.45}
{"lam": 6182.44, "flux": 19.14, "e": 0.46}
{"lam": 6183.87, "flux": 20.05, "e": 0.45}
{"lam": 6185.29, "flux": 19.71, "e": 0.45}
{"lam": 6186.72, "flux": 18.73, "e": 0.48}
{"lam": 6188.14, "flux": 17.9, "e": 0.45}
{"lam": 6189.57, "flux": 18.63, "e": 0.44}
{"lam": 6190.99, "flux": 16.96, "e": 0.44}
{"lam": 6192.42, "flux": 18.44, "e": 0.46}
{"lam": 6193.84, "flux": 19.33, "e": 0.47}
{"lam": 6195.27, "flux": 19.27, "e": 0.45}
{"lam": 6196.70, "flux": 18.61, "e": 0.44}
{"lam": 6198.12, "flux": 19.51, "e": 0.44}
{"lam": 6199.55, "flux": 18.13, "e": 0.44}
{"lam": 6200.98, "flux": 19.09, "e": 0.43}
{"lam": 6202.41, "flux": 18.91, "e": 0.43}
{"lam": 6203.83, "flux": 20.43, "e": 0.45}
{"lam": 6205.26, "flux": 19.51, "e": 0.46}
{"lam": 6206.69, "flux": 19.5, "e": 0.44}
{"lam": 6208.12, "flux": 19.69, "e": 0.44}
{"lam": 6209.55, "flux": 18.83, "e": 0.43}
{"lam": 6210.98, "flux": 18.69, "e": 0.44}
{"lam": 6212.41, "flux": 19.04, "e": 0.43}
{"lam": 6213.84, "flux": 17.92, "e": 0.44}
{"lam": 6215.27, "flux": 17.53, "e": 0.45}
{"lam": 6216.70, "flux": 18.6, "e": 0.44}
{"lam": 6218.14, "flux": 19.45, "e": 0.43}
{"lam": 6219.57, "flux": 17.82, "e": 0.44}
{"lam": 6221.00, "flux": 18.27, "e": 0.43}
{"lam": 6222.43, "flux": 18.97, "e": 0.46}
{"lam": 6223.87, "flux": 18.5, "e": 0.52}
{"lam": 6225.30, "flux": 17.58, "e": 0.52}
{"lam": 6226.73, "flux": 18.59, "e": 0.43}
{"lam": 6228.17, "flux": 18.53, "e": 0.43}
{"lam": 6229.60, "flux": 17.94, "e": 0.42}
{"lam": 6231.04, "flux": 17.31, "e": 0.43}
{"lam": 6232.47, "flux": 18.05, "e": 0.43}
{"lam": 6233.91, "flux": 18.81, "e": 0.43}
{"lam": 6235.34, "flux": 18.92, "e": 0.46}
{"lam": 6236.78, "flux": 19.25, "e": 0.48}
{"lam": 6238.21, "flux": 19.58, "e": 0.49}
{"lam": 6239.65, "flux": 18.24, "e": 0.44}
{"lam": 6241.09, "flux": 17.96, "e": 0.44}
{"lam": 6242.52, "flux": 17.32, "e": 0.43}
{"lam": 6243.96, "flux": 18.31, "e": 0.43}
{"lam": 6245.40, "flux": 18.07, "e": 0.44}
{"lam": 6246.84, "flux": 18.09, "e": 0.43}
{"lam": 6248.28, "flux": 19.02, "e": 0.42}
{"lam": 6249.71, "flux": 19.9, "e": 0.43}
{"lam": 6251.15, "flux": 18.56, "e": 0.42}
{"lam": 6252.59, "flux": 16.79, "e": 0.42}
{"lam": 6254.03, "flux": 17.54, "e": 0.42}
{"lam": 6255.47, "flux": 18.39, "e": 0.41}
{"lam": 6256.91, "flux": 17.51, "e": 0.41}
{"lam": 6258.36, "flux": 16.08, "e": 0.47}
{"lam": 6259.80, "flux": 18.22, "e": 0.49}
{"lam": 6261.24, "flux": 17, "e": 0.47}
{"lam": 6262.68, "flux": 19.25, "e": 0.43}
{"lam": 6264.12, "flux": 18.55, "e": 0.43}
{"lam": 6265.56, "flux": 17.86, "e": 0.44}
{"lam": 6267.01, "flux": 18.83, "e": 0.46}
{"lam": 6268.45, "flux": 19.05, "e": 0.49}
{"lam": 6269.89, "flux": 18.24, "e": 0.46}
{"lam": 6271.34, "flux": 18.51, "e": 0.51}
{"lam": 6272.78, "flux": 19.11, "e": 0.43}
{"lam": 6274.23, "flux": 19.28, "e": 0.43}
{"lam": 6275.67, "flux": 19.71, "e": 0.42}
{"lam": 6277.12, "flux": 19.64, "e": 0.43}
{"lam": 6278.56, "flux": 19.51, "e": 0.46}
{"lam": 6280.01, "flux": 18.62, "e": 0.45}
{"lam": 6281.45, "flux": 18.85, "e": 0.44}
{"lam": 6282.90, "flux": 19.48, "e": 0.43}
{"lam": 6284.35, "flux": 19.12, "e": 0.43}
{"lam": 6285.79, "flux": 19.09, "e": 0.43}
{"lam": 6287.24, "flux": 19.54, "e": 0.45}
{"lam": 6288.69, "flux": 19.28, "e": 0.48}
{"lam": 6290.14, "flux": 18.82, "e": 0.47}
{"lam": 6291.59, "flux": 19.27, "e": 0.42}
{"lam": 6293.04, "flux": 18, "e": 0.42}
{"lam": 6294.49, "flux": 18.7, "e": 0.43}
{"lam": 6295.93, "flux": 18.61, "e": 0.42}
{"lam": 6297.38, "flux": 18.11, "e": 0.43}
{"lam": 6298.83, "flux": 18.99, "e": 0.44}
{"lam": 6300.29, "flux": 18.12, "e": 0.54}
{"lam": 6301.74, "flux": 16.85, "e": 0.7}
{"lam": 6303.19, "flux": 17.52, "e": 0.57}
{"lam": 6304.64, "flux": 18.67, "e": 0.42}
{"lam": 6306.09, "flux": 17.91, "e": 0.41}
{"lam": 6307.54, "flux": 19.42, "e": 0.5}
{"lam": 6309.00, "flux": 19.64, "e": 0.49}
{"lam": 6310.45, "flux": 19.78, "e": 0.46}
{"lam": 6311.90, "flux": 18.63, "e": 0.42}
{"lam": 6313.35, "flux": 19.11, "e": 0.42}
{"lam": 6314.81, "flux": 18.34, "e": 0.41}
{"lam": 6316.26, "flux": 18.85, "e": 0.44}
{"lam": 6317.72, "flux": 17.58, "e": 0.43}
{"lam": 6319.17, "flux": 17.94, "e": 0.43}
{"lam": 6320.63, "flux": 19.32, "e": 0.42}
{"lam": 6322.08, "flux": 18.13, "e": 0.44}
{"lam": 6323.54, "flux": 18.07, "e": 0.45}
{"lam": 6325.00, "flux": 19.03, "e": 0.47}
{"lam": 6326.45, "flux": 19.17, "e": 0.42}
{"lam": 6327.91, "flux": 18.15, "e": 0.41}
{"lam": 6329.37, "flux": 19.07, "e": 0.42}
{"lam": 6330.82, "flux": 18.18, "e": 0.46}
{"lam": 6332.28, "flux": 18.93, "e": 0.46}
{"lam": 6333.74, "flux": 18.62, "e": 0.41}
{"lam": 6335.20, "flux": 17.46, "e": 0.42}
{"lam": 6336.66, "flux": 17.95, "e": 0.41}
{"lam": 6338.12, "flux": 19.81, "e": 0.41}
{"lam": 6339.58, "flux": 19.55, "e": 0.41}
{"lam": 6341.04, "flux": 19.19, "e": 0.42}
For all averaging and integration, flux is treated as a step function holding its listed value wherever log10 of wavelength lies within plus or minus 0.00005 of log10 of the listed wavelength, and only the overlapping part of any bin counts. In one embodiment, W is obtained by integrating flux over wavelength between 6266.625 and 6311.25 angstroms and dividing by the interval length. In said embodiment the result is 18.8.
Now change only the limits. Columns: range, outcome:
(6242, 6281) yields 18.4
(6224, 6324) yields 18.5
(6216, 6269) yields 18.3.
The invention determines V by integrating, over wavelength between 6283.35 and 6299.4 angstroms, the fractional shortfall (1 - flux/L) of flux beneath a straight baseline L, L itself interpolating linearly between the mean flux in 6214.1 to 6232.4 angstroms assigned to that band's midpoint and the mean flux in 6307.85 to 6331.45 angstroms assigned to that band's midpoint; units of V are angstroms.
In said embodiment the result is -0.3 angstroms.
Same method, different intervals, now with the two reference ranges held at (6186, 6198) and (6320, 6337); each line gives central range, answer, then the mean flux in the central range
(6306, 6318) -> -0.2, 18.9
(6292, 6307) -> 0.3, 18.2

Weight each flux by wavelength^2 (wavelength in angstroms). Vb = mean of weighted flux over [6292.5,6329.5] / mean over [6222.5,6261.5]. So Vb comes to 1.04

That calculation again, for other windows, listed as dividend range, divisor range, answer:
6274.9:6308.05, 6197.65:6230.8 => 1.03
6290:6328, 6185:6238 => 1.02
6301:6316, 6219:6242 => 1.04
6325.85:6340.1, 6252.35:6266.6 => 1.08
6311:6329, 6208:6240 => 1.03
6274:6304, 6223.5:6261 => 1.05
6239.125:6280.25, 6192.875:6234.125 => 1.00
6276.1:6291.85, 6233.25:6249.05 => 1.05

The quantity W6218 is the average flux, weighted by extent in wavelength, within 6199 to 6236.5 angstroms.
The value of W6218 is 18.6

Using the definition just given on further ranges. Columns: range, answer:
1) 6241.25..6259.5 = 18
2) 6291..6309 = 18.4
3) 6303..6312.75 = 18.9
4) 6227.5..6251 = 18.5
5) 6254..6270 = 18.1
